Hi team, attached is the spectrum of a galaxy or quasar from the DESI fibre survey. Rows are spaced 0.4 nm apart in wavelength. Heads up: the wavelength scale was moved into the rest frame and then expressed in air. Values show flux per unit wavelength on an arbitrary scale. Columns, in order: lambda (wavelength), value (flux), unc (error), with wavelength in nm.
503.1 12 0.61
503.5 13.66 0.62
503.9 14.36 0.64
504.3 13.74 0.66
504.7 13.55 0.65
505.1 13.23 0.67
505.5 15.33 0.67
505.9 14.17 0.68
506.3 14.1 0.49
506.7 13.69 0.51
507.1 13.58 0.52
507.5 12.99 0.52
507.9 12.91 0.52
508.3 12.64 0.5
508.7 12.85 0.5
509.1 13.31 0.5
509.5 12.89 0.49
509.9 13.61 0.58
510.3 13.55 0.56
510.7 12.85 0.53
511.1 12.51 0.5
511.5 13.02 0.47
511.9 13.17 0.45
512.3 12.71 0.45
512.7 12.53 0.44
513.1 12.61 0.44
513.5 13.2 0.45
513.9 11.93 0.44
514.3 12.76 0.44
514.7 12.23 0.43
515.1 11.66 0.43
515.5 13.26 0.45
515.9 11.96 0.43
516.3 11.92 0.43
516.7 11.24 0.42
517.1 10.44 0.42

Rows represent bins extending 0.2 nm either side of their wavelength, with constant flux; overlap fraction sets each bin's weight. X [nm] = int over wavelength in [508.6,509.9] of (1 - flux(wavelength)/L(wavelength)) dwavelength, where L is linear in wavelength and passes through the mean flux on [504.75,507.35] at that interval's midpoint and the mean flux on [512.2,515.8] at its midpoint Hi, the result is 0.026 nm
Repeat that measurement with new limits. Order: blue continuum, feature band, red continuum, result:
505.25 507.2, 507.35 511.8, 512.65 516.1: 0.15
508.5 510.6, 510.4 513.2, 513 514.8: 0.02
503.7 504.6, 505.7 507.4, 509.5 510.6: -0.01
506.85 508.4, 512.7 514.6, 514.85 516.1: -0.02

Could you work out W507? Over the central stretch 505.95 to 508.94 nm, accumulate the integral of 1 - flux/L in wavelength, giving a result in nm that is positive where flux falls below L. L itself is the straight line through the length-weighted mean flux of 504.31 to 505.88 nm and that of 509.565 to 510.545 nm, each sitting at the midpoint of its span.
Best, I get 0.10 nm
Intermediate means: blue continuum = 14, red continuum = 13.5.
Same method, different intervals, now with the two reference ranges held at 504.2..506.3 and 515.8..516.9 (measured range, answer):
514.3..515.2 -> -0.01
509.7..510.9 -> -0.03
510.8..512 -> -0.01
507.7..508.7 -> 0.05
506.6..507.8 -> 0.02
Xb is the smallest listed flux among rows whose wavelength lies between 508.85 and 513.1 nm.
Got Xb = 12.51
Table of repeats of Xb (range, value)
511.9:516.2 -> 11.66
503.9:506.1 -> 13.23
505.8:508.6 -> 12.64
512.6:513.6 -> 12.53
